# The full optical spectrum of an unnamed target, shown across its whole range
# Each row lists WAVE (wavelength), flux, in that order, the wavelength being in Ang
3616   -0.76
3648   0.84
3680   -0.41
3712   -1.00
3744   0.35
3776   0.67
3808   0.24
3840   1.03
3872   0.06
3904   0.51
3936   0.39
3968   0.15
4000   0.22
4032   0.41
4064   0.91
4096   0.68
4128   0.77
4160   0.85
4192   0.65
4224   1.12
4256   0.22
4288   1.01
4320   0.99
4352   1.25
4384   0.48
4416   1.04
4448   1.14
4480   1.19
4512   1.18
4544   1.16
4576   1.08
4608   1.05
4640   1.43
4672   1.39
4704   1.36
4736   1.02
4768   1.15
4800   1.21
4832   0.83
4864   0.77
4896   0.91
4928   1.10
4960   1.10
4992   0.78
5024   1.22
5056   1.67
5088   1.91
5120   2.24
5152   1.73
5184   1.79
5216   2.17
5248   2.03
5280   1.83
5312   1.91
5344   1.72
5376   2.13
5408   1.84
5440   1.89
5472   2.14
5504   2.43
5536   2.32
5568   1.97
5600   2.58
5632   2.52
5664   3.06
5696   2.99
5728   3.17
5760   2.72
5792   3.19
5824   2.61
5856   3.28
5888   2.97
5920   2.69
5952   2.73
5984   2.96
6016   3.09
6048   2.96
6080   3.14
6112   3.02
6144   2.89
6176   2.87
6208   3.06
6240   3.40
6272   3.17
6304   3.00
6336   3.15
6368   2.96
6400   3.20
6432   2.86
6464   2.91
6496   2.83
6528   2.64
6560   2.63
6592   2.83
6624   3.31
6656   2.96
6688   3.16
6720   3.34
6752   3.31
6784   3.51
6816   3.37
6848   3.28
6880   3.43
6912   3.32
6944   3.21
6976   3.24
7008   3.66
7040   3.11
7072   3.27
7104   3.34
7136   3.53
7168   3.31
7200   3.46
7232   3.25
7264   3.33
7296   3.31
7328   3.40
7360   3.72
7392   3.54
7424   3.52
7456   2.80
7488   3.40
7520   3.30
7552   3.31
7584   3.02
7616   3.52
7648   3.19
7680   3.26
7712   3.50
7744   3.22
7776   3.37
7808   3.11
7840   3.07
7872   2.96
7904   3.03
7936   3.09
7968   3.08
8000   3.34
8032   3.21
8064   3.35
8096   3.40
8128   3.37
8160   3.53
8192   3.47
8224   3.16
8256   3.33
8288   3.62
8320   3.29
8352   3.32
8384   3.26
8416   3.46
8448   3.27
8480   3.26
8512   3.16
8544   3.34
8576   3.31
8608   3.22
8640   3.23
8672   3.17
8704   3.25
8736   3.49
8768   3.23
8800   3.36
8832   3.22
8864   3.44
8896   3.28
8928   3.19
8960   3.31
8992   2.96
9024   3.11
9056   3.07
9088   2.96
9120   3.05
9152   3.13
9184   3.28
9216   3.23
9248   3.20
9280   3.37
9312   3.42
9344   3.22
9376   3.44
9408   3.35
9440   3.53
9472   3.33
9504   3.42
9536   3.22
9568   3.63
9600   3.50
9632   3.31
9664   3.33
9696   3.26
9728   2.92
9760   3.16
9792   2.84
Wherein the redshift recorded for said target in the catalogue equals 0.265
